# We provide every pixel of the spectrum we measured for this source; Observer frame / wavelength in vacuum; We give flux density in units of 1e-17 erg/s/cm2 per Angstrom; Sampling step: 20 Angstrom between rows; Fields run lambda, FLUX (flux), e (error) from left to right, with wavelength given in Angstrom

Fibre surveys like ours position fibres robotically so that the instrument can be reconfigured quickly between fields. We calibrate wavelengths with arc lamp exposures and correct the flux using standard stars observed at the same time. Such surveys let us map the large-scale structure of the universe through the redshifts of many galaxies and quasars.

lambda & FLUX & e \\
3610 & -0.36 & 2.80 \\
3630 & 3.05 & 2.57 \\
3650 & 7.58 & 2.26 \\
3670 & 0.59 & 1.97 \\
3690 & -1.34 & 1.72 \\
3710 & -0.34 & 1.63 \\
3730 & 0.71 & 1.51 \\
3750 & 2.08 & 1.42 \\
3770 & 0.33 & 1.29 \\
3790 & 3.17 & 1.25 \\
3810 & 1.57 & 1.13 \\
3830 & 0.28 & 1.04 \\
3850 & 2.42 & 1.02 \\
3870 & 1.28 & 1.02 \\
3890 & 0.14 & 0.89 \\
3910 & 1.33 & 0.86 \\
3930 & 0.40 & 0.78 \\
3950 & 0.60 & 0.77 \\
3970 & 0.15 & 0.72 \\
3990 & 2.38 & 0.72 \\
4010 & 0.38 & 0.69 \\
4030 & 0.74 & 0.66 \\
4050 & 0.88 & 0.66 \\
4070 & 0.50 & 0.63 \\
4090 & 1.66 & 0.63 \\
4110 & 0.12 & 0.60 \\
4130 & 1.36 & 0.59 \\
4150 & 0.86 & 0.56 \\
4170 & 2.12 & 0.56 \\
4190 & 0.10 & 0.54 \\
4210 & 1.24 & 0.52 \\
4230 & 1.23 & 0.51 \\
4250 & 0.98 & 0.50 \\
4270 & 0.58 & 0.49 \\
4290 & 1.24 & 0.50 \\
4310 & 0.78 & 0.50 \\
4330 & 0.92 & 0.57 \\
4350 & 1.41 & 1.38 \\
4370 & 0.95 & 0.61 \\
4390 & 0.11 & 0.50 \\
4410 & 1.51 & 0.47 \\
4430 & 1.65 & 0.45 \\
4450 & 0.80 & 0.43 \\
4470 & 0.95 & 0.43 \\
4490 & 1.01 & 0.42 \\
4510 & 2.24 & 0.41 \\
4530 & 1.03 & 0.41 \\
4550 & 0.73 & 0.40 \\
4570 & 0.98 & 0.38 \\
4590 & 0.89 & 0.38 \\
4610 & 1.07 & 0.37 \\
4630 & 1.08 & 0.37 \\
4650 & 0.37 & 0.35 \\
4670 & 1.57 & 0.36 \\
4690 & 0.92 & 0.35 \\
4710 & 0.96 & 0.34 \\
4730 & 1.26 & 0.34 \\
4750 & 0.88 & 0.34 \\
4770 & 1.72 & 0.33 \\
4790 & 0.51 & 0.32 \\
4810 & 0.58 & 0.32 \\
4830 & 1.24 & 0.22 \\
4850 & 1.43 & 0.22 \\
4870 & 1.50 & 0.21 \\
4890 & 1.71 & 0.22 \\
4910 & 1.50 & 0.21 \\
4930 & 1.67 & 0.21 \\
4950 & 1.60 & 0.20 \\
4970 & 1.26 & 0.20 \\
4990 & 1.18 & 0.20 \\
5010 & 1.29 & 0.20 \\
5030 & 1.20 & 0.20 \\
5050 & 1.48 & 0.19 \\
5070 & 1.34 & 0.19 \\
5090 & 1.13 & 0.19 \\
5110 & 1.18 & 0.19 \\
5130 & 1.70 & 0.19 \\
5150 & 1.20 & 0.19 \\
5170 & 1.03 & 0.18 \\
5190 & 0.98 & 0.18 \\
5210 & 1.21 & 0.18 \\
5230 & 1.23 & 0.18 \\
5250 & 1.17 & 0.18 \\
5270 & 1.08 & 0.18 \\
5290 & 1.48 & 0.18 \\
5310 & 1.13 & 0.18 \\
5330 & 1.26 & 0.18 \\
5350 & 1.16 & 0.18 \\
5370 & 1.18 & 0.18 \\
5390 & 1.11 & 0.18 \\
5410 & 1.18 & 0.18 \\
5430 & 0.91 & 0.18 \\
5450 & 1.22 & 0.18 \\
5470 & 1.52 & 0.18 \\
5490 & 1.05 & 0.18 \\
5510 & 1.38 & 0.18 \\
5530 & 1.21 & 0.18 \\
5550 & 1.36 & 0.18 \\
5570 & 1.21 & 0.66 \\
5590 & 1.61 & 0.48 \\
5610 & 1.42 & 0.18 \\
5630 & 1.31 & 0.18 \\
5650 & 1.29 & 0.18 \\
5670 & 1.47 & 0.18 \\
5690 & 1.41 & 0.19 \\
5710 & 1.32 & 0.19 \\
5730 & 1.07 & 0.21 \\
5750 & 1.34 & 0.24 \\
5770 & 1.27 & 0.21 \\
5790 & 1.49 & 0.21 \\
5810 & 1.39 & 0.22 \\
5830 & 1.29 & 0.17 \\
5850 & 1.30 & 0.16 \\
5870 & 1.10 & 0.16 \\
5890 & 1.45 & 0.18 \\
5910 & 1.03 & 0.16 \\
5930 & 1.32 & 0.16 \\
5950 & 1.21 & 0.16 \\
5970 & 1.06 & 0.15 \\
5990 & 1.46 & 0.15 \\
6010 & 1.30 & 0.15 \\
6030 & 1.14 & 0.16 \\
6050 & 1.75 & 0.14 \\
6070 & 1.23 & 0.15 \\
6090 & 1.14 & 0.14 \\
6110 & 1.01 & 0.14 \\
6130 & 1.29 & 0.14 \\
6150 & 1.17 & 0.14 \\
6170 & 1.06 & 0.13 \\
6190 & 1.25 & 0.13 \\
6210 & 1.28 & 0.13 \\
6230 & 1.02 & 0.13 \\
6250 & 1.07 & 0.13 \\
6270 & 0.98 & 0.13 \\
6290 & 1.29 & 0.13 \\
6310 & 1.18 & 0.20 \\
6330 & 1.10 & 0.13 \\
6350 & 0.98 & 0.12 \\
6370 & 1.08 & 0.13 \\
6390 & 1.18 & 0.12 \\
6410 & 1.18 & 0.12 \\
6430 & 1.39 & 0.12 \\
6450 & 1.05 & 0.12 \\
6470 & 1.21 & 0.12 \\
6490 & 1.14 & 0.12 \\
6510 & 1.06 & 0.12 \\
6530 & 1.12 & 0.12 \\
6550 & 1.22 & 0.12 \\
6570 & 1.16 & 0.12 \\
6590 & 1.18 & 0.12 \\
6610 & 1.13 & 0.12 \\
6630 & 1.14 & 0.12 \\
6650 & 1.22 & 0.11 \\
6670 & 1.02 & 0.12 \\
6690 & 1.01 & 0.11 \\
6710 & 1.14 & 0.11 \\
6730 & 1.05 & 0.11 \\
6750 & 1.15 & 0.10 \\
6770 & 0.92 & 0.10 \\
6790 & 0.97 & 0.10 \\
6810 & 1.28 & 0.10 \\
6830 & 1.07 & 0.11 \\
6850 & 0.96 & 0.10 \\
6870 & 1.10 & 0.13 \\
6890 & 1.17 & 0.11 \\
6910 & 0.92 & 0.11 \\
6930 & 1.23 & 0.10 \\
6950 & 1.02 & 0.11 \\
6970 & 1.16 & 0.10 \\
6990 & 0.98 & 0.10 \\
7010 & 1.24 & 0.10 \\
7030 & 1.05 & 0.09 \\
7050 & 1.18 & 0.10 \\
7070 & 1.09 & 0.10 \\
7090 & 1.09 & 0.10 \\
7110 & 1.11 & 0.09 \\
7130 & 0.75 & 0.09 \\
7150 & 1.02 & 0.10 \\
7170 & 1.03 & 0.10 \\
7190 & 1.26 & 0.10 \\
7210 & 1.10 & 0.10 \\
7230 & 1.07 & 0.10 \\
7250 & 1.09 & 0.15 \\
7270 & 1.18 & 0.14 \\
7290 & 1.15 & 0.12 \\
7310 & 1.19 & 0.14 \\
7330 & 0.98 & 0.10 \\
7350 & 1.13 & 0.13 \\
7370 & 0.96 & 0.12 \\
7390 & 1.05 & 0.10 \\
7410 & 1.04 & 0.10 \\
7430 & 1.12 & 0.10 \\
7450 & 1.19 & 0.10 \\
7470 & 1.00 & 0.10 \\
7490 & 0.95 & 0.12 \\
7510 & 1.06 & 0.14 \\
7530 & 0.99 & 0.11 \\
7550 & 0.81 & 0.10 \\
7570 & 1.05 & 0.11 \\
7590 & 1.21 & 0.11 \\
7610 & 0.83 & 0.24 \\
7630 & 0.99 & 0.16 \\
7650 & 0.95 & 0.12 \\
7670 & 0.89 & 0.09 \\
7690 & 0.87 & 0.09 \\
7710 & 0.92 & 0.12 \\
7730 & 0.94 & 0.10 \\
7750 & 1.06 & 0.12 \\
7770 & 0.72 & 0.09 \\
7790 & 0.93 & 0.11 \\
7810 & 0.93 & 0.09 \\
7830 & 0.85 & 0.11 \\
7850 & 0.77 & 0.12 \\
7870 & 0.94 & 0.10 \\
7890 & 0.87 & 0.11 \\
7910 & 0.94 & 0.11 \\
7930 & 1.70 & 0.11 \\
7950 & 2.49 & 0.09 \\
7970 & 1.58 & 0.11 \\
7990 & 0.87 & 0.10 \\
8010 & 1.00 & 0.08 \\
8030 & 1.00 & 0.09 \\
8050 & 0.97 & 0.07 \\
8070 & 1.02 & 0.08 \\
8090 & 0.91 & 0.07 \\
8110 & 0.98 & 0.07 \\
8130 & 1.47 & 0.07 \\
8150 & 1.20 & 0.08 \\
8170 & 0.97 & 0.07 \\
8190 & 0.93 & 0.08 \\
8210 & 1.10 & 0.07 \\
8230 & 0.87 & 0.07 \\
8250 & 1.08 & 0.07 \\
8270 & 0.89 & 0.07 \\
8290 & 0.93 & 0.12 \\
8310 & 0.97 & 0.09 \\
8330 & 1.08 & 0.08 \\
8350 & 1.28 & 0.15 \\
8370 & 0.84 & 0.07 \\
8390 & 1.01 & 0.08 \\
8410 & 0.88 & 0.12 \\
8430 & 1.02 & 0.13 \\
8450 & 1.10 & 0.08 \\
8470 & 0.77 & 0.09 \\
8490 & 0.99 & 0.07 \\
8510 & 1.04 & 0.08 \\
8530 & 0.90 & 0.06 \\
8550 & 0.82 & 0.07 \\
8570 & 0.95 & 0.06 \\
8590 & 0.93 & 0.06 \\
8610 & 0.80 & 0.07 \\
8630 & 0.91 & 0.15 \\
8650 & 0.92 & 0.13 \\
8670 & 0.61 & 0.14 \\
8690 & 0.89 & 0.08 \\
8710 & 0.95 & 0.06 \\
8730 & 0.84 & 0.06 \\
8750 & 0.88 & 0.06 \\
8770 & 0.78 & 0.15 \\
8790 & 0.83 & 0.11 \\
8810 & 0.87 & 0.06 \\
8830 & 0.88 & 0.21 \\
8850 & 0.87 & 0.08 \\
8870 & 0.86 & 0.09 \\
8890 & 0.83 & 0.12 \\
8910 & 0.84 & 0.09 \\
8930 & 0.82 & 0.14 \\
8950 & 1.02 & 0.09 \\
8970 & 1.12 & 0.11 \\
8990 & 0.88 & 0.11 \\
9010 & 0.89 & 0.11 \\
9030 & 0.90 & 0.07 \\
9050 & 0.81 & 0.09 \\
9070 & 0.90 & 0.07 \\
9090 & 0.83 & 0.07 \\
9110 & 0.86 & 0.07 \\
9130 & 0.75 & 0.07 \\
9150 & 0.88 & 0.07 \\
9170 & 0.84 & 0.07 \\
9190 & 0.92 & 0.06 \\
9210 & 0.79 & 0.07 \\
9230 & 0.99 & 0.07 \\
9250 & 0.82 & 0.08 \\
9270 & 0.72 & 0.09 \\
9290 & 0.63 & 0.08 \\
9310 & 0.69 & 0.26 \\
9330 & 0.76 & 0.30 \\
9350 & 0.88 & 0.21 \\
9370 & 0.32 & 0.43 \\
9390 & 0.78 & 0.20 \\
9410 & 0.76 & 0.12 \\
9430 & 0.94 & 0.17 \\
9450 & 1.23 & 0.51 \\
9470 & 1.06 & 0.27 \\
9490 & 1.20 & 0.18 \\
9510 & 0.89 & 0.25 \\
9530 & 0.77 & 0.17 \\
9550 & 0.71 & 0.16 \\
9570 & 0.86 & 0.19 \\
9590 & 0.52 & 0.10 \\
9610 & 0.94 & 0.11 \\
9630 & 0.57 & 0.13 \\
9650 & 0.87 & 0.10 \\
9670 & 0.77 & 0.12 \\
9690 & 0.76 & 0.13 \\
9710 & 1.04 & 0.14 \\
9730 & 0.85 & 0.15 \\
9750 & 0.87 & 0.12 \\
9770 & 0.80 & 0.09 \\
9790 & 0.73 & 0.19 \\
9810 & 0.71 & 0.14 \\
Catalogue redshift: 0.210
